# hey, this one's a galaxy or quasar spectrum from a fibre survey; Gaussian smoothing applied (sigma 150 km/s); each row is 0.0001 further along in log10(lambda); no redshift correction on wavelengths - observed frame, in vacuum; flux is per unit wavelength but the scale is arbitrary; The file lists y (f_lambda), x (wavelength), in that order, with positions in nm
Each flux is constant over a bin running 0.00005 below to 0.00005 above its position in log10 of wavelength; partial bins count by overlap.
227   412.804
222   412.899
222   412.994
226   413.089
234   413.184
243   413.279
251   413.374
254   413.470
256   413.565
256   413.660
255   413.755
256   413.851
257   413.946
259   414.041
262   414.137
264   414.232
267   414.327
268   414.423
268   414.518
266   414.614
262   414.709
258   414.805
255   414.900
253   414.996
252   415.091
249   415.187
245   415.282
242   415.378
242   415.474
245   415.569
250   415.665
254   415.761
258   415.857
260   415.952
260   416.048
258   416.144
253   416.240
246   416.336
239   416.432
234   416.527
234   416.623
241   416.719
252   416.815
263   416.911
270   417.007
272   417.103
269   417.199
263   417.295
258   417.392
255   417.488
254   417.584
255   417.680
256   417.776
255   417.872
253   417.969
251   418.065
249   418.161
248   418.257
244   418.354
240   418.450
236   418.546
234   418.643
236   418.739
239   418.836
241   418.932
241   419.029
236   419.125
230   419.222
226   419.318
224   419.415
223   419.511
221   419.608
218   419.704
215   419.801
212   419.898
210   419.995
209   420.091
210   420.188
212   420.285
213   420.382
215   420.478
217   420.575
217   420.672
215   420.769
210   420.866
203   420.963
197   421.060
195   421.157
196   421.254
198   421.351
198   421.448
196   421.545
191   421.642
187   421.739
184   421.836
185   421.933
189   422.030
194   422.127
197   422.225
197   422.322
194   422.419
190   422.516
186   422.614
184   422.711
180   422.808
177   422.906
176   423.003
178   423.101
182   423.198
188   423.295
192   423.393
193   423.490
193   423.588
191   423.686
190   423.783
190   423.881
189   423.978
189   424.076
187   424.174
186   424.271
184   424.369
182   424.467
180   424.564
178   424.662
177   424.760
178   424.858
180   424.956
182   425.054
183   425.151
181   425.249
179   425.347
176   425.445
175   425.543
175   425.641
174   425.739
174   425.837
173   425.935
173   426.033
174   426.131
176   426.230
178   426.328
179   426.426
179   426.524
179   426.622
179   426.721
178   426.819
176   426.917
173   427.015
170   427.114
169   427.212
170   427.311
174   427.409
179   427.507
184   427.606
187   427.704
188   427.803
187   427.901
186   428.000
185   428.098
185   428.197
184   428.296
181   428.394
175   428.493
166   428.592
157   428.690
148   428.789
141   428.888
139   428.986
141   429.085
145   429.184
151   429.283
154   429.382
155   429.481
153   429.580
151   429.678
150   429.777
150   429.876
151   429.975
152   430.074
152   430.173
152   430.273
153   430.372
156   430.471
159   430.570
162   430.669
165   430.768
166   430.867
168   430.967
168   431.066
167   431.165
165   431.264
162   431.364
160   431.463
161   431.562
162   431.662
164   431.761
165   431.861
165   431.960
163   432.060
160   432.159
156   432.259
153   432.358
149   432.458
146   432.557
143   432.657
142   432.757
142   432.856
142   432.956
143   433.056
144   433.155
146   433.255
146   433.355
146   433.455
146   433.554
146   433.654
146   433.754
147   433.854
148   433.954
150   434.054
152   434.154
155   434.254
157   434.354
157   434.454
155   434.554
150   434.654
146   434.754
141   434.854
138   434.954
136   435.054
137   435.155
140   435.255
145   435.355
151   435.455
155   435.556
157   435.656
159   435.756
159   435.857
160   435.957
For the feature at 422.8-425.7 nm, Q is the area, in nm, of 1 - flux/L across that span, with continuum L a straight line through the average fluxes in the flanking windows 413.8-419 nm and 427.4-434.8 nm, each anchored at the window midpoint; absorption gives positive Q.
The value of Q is 0.27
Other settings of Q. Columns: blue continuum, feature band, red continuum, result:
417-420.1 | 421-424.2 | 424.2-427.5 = 0.24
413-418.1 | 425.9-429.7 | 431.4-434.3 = 0.24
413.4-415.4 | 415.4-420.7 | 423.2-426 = -0.22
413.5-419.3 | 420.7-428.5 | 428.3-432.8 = 0.47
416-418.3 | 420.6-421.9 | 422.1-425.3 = 0.07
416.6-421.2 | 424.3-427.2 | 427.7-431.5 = 0.16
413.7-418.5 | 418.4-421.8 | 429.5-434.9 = 0.20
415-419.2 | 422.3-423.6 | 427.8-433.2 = 0.15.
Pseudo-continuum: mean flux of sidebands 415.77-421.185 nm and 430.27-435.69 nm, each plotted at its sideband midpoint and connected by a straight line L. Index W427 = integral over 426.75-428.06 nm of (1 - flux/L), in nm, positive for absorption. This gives 0.044 nm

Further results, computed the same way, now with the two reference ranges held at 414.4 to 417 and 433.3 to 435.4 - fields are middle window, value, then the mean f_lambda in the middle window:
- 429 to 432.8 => 0.228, 156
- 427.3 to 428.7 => 0.021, 180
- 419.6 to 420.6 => 0.061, 214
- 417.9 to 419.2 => -0.032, 242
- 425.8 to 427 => 0.096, 176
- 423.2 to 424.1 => 0.075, 190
